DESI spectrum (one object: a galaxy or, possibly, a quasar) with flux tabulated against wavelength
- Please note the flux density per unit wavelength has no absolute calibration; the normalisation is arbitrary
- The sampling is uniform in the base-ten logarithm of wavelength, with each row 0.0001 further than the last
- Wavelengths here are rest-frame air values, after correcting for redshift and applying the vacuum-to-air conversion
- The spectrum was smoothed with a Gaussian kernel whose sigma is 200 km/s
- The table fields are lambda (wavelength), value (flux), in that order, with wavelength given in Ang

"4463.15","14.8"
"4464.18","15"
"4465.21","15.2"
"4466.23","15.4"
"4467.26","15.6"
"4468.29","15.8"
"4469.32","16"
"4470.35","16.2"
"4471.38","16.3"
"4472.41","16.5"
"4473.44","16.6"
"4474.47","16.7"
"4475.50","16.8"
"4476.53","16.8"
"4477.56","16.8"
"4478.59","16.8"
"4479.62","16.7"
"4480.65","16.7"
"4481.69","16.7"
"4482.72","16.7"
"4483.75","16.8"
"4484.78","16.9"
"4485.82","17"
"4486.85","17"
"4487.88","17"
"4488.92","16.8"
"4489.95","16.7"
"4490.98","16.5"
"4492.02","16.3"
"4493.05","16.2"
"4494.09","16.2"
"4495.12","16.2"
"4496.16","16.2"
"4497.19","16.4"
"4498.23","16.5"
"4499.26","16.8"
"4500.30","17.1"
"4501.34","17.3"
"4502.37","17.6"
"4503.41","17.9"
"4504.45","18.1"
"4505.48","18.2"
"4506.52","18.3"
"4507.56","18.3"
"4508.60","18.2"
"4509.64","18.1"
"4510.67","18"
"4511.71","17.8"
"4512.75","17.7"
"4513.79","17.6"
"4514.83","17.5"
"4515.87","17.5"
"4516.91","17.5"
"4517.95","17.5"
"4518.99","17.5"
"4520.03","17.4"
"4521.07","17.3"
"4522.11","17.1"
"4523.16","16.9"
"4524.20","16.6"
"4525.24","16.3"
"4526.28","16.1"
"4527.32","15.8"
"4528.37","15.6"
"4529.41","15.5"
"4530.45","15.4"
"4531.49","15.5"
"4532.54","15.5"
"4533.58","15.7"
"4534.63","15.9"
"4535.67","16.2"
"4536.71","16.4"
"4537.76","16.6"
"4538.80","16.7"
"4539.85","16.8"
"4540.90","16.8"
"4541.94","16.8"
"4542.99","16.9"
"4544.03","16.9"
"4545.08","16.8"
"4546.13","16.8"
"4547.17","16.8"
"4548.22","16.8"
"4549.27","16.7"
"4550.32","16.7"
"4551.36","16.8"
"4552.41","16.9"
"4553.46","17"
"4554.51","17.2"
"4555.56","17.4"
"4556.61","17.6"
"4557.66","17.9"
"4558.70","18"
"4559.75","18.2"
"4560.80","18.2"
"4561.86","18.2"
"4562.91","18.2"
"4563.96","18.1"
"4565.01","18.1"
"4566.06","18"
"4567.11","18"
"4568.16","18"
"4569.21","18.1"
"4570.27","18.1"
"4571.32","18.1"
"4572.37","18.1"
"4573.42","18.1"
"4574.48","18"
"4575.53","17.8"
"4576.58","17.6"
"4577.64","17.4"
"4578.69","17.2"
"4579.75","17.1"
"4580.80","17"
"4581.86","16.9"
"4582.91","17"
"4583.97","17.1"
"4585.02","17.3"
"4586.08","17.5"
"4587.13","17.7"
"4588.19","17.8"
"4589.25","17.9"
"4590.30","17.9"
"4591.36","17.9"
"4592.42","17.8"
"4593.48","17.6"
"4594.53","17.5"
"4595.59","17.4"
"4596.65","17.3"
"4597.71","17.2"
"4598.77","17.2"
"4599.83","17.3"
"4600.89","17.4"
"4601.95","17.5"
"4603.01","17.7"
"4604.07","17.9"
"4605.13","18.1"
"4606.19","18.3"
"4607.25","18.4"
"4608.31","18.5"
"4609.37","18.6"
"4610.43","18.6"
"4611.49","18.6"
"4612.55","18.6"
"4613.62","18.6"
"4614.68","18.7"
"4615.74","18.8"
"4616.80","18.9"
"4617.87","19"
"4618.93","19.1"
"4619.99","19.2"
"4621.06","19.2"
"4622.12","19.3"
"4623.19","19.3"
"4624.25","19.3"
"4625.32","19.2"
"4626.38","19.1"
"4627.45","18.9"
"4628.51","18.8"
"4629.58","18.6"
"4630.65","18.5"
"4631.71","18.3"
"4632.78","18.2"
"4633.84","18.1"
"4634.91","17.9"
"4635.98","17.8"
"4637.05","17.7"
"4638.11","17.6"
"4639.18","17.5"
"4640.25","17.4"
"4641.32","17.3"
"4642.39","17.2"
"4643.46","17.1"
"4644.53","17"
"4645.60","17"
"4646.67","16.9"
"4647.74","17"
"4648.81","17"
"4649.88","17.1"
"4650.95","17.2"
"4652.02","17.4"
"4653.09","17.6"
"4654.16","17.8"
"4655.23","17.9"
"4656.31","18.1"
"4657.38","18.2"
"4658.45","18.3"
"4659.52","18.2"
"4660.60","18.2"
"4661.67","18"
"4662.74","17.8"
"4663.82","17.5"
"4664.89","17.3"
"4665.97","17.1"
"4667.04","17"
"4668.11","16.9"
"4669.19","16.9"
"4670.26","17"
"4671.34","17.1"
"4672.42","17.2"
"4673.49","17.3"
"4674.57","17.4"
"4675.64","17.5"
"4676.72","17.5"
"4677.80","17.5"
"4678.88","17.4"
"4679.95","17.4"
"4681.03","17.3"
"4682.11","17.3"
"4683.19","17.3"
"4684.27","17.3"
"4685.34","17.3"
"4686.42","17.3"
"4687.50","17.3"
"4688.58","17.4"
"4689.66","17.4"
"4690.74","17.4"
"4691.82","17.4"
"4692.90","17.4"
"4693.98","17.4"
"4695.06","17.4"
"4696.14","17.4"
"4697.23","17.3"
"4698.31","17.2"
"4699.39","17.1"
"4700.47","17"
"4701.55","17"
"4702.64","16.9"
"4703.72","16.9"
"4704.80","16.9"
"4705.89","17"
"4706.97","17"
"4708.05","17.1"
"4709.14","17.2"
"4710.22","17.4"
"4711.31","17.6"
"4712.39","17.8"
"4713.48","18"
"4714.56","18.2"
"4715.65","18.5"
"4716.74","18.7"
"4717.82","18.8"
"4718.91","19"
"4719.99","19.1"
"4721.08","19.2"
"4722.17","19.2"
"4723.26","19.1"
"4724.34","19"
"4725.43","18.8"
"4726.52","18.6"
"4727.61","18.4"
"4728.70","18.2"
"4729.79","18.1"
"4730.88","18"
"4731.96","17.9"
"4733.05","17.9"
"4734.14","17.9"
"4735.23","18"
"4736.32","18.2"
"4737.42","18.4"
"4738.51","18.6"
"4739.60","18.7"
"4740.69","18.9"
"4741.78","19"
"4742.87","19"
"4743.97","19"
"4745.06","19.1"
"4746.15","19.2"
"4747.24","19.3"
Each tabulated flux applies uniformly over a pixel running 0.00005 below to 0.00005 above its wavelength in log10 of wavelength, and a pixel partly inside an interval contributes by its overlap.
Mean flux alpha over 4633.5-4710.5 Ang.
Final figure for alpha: 17.4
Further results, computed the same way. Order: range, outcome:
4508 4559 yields 16.9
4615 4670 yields 18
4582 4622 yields 18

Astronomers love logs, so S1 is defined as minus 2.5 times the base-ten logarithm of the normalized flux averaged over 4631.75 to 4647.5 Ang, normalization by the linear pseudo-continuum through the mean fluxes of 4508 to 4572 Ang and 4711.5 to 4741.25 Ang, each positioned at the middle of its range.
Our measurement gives 0.02 mag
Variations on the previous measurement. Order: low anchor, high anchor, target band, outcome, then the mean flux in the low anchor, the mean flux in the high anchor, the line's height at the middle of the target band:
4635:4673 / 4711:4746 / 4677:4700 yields 0.04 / 17.4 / 18.5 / 18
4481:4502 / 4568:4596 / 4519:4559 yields 0.03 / 16.7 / 17.6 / 17.2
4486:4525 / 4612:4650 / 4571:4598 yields 0.02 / 17.2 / 18.2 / 17.8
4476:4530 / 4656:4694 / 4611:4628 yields -0.10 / 17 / 17.5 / 17.3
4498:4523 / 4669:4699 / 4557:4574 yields -0.03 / 17.6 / 17.3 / 17.5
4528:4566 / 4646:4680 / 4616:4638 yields -0.09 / 16.9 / 17.5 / 17.3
